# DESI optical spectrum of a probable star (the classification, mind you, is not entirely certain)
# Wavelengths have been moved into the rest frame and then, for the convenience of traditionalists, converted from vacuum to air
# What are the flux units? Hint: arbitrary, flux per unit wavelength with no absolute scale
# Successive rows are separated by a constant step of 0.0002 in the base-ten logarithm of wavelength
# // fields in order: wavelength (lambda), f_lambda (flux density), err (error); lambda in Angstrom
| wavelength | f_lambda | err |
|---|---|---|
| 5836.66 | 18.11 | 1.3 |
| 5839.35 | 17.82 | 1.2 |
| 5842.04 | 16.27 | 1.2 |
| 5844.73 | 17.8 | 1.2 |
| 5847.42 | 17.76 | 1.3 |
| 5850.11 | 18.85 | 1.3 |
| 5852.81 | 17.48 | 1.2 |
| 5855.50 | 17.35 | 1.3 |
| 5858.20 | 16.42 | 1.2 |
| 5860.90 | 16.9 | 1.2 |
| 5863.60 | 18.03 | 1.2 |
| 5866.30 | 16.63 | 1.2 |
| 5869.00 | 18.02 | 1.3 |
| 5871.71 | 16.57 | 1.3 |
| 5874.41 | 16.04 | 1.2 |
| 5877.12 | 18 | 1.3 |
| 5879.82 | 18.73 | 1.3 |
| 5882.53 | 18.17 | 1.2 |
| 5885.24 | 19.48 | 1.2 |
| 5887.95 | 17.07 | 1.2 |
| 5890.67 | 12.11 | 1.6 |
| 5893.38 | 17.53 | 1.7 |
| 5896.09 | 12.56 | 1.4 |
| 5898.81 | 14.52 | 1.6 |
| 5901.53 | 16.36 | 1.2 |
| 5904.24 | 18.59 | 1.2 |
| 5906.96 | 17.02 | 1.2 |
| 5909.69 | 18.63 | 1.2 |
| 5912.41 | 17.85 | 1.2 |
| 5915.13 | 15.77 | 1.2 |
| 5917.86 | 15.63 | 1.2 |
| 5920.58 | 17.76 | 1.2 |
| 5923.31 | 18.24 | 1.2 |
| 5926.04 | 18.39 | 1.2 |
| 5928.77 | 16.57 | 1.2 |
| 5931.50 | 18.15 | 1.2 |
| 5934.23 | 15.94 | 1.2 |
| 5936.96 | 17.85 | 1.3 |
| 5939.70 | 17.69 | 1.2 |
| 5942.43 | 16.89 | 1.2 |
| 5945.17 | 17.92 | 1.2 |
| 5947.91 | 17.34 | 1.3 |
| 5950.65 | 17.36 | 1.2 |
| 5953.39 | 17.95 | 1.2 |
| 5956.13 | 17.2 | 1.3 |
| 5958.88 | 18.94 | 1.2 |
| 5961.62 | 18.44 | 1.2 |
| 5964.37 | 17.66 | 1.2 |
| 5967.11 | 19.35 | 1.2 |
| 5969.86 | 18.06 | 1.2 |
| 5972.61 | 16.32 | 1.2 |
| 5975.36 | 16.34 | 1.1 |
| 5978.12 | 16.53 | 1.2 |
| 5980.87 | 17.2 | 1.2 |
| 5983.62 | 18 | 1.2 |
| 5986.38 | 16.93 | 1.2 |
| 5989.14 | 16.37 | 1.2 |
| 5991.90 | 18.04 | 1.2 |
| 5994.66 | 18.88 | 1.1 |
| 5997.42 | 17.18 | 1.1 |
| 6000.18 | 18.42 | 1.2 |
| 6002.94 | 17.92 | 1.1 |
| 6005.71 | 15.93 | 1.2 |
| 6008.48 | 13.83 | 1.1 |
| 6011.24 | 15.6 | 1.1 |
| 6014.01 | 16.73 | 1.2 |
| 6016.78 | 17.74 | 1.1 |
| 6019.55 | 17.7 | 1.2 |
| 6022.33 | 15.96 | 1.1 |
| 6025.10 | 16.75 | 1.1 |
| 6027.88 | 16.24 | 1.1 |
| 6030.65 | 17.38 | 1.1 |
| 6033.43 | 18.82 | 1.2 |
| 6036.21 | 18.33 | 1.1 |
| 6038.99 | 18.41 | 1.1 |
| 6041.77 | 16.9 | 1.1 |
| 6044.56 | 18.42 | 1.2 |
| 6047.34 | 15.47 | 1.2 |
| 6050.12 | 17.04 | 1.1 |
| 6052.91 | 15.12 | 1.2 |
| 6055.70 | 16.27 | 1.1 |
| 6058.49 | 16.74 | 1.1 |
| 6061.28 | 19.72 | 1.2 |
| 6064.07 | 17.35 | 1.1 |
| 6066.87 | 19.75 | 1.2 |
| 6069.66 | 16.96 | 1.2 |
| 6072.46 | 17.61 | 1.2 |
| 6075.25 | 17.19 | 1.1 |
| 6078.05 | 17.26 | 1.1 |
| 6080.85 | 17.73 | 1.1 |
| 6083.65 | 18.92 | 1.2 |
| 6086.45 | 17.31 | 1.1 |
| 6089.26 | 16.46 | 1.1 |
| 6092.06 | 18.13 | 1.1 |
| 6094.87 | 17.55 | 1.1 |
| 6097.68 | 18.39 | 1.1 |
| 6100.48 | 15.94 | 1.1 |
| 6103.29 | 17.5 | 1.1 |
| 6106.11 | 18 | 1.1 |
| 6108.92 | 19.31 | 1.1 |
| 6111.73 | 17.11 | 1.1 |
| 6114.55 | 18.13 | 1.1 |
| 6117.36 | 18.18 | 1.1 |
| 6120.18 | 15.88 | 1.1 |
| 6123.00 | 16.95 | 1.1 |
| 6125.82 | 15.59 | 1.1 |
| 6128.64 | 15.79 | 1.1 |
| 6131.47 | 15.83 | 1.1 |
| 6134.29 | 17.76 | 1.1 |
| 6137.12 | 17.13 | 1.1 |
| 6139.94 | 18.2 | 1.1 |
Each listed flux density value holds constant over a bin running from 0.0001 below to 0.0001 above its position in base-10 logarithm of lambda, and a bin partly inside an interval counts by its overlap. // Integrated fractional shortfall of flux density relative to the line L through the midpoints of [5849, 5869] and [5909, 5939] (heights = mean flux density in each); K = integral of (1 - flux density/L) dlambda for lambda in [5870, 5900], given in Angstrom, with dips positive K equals 1.57 Angstrom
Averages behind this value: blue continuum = 17.4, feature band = 16.5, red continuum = 17.3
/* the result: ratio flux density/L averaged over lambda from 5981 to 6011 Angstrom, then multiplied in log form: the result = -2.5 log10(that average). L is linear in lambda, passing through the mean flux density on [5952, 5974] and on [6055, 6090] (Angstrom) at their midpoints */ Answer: 0.05 mag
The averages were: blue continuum 18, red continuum 17.7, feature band 17.1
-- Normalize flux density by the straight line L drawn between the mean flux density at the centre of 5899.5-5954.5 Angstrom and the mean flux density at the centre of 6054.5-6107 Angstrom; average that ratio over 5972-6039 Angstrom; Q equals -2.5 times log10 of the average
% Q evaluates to 0.03 mag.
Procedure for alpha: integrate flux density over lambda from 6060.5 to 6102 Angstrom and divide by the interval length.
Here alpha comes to 17.7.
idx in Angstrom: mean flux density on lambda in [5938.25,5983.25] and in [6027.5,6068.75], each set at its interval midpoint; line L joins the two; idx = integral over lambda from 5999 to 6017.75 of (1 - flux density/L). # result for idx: 1.1 Angstrom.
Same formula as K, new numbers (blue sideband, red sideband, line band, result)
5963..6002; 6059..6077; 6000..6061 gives 3.0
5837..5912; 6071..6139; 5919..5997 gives -1.8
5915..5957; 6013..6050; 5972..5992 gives 0.5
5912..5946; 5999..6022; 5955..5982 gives -1.0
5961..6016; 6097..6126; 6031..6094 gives -0.8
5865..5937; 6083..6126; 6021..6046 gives -0.2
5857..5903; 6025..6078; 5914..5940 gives -0.5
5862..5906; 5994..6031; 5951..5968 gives -1.4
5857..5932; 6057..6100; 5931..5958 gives -0.4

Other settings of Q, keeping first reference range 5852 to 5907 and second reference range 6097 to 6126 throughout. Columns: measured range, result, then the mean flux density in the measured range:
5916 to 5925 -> -0.02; 17.2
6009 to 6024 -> 0.04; 16.6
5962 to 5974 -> -0.05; 17.9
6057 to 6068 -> -0.06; 18.3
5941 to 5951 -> -0.02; 17.4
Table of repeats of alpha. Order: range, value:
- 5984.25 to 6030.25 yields 16.9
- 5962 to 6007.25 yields 17.5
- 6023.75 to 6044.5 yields 17.6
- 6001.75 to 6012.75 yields 15.8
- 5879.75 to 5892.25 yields 16.9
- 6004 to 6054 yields 16.8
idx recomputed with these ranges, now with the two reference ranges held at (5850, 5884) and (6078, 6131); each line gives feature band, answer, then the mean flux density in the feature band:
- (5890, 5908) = 1.8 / 15.6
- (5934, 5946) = 0.0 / 17.4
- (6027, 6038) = -0.3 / 17.8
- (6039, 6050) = 0.2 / 17.1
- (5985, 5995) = 0.0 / 17.4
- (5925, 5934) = 0.0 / 17.5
